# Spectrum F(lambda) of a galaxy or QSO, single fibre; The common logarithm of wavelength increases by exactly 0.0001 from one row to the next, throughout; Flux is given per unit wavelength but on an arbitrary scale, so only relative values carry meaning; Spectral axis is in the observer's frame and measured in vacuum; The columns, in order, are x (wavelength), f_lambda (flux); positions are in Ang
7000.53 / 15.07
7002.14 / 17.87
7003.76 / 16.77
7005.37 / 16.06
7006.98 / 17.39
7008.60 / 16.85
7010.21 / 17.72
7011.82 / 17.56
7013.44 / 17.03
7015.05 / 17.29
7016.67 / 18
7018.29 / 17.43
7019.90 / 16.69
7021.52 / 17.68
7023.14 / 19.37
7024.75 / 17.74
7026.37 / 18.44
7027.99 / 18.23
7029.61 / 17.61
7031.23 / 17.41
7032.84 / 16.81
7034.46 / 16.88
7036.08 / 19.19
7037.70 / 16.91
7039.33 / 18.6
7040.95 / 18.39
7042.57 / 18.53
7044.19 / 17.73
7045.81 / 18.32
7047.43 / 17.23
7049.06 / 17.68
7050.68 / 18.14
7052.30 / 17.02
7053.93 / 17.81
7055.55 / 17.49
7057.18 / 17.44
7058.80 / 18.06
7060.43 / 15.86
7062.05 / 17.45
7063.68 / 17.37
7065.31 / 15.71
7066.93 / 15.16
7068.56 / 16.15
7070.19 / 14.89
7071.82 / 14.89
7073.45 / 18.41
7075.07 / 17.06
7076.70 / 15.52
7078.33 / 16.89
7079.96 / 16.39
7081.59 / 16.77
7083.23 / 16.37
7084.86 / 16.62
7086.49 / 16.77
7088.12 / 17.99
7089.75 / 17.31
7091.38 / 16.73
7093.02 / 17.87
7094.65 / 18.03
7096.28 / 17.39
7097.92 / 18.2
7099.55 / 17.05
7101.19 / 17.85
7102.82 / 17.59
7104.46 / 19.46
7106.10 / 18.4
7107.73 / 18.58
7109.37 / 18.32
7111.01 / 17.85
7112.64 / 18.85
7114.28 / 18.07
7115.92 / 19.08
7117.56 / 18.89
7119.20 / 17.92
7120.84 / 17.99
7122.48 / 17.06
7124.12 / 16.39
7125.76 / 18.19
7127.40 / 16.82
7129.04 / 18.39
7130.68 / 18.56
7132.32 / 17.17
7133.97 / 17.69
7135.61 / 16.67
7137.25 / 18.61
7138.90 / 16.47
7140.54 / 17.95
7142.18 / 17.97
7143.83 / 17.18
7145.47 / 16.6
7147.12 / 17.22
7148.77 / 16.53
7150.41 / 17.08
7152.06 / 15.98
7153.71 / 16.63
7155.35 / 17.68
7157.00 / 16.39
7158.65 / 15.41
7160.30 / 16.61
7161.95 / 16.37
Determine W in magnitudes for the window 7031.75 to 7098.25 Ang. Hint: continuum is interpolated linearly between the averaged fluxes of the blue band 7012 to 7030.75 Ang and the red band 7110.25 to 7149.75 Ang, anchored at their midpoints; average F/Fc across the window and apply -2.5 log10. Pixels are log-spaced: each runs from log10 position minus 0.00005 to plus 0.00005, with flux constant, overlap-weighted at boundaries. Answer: 0.03 mag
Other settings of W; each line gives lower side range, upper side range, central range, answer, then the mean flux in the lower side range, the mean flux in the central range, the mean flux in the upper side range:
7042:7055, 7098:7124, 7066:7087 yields 0.11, 17.8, 16.3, 18.1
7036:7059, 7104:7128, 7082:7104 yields 0.04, 17.9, 17.4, 18.1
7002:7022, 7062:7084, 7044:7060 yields -0.06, 17.2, 17.6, 16.3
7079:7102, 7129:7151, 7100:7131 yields -0.05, 17.2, 18.1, 17.4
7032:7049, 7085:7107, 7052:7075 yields 0.07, 17.9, 16.7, 17.7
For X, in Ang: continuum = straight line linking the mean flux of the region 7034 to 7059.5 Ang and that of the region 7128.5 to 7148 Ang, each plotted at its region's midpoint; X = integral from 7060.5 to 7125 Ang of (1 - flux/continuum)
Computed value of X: 1.4 Ang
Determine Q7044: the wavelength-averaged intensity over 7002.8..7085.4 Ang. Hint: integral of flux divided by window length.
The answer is 17.2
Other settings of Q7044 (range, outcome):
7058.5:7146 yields 17.4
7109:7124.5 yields 18.1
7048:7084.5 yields 16.7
